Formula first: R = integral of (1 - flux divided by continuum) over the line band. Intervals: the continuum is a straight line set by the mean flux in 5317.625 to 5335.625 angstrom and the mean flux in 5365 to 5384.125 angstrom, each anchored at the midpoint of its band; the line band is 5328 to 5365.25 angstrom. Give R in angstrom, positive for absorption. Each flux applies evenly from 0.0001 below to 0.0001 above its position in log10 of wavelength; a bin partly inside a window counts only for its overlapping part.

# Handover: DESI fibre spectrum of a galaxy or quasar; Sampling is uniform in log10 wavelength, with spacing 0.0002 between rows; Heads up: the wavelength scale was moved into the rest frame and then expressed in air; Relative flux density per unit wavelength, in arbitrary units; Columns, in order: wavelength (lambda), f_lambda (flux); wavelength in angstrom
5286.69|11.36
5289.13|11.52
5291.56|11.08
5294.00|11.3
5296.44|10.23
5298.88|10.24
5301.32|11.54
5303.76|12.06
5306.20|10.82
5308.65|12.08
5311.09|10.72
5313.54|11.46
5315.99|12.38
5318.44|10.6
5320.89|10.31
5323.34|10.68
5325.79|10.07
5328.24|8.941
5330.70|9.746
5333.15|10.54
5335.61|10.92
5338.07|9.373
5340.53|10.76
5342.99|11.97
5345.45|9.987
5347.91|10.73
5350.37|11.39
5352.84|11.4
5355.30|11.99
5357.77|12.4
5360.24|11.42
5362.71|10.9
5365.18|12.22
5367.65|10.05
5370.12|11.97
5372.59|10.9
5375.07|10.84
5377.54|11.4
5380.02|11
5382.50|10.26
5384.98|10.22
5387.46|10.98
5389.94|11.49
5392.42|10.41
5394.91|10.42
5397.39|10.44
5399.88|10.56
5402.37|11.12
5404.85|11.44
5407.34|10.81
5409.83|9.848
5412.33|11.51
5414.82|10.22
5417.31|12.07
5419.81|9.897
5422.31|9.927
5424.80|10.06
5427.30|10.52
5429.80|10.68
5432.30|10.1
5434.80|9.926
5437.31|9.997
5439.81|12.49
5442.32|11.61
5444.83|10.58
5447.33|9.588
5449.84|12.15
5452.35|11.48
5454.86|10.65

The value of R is -1.4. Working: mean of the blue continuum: 10.2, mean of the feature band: 10.9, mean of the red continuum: 11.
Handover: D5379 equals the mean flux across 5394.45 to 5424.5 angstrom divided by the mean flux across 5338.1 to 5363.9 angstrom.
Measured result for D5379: 0.95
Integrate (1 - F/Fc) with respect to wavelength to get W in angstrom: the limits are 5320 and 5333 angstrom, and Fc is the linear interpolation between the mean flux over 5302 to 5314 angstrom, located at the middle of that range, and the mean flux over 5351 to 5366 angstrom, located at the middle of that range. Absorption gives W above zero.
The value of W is 1.7 angstrom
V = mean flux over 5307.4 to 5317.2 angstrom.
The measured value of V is 11.6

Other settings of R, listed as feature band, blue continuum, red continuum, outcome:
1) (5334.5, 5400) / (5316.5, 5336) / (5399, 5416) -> -2.8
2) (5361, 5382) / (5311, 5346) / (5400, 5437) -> -1.1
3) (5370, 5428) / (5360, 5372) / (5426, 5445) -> 1.5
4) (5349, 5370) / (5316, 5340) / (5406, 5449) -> -2.3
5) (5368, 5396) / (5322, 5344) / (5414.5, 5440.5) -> -1.2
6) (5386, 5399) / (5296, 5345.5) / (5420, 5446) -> -0.1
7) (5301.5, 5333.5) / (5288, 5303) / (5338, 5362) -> 0.8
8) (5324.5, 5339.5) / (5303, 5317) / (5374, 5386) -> 1.8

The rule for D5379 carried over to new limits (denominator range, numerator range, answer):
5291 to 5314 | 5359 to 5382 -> 1.00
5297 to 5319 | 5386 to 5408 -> 0.96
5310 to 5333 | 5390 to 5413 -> 1.02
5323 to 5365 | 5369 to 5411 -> 1.00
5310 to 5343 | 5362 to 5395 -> 1.04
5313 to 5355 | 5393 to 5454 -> 1.00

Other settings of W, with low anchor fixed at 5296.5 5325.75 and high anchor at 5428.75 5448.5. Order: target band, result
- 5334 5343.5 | 0.29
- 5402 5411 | -0.03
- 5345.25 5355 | -0.12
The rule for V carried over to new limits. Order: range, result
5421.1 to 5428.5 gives 10.2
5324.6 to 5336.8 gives 10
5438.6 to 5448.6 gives 11.1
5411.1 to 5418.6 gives 11.3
